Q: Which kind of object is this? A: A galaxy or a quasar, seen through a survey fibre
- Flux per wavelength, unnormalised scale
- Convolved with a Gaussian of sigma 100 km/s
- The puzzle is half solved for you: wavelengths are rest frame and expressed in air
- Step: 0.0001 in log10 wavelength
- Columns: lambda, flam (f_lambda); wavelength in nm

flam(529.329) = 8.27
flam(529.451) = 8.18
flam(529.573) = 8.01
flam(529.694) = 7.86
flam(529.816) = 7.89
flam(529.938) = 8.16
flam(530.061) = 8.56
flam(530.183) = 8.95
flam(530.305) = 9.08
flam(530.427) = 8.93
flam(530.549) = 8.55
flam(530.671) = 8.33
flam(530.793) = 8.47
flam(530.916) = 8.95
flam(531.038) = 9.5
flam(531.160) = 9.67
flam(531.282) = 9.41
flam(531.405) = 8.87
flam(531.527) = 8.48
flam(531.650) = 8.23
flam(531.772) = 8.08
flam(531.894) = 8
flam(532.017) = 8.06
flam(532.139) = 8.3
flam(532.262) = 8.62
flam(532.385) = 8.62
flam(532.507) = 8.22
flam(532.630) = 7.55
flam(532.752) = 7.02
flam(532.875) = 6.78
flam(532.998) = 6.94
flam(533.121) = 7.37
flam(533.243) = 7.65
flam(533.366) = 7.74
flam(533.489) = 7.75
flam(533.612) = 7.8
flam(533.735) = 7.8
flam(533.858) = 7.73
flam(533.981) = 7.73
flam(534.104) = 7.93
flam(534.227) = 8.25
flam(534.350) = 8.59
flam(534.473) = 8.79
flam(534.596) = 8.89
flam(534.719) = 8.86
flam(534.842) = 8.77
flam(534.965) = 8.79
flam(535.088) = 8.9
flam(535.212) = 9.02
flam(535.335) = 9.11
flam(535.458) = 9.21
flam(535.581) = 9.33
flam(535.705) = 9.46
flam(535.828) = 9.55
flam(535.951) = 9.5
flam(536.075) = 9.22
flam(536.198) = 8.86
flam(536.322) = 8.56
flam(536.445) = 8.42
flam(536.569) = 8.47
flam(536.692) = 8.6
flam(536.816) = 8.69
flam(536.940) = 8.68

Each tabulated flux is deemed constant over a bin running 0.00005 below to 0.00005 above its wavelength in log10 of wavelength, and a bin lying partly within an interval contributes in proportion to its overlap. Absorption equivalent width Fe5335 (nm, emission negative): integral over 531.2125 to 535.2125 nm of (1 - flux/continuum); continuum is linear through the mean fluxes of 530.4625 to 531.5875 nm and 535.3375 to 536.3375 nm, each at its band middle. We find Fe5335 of 0.40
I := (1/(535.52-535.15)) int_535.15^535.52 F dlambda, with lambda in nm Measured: 9.12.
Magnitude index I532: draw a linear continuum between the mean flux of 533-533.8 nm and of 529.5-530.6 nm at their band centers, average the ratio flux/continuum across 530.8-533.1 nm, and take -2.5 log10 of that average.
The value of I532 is -0.04 mag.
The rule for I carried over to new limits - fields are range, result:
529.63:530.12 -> 8.11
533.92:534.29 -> 7.97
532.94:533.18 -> 7.15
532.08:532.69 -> 8.25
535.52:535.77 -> 9.39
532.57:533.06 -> 7.07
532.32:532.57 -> 8.41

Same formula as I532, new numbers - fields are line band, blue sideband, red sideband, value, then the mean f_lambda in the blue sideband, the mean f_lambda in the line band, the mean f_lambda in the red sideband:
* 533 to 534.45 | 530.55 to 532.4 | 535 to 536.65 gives 0.13 mag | 8.63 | 7.84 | 9.04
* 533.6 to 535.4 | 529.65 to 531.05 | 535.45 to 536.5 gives 0.06 mag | 8.58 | 8.49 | 9.13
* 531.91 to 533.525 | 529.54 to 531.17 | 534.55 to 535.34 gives 0.13 mag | 8.62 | 7.74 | 8.89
